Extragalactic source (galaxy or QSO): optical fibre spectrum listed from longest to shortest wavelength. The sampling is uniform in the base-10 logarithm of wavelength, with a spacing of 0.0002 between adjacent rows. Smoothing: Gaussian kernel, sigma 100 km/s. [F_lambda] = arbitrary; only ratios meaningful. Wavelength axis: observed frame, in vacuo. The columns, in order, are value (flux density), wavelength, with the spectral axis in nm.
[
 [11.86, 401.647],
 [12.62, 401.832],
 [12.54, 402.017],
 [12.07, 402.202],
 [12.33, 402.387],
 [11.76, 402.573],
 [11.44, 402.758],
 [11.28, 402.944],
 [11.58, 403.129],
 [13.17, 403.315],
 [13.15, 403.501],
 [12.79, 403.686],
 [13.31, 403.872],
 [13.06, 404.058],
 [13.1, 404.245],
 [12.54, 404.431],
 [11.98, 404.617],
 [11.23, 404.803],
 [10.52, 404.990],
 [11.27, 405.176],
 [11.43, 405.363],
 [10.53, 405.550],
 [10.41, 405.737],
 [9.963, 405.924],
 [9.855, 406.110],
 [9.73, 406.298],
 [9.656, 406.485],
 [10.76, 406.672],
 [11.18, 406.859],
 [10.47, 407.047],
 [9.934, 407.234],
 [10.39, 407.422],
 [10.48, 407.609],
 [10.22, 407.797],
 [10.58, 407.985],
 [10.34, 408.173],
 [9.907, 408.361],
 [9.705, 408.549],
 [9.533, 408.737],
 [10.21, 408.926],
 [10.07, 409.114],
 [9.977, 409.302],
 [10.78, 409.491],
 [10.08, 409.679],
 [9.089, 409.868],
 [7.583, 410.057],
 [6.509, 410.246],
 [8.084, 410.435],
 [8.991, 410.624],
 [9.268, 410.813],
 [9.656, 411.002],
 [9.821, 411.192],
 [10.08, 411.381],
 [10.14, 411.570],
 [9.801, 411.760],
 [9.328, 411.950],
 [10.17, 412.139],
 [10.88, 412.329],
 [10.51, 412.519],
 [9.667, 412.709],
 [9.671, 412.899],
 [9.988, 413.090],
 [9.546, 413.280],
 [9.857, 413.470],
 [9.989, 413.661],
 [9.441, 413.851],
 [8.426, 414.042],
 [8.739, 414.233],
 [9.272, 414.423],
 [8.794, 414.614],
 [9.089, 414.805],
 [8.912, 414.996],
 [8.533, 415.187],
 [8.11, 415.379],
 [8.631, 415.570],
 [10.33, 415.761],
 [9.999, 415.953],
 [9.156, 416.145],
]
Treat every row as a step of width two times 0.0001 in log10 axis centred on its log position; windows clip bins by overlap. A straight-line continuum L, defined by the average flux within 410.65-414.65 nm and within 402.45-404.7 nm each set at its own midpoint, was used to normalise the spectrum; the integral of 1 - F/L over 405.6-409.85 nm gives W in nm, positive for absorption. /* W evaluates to 0.37 nm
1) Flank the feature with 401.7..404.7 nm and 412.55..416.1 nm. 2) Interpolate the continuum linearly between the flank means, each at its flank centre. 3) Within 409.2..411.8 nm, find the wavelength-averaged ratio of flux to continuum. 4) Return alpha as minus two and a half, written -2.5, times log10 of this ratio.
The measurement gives 0.12 mag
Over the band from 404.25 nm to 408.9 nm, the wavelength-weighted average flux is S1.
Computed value 10.6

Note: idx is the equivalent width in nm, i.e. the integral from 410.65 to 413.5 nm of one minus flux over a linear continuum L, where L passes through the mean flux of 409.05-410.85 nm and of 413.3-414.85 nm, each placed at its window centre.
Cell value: -0.23 nm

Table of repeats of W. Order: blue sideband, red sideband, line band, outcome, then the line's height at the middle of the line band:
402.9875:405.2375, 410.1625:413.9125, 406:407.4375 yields 0.15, 11.4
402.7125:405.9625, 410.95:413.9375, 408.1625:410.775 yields 0.33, 10.6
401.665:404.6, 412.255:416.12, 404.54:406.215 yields 0.15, 11.8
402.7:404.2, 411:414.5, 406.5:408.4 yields 0.15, 11.3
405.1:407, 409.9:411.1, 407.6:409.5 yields -0.17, 9.3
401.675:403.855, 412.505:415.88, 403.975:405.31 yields -0.02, 11.8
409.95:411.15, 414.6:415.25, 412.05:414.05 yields -0.28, 8.67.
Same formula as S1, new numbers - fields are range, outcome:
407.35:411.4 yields 9.59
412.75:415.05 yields 9.33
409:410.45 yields 9.09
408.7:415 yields 9.48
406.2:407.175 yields 10.3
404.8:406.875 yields 10.5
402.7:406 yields 11.8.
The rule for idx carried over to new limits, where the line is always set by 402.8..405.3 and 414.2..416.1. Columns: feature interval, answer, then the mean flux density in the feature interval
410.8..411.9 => 0.03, 9.81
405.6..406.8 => 0.15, 10.1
